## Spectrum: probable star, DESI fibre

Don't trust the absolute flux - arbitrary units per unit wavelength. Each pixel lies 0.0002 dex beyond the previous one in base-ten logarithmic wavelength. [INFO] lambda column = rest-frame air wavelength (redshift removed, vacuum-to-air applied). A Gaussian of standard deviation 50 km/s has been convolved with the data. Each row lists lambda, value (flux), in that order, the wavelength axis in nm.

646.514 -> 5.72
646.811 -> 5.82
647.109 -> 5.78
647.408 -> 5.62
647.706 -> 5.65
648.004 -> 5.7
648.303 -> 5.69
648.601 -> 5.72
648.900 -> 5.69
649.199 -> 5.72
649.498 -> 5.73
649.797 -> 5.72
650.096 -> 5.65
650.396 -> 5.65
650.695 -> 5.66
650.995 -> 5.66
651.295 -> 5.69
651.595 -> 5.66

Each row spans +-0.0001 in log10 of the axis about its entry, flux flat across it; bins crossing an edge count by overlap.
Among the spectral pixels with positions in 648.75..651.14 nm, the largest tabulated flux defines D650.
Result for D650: 5.73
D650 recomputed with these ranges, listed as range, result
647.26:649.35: 5.72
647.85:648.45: 5.7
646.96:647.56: 5.78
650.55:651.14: 5.66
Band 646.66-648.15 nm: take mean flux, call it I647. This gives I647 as 5.72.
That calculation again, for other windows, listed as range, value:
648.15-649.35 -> 5.7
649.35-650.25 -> 5.7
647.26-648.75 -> 5.68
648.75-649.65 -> 5.71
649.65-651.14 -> 5.67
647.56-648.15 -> 5.68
